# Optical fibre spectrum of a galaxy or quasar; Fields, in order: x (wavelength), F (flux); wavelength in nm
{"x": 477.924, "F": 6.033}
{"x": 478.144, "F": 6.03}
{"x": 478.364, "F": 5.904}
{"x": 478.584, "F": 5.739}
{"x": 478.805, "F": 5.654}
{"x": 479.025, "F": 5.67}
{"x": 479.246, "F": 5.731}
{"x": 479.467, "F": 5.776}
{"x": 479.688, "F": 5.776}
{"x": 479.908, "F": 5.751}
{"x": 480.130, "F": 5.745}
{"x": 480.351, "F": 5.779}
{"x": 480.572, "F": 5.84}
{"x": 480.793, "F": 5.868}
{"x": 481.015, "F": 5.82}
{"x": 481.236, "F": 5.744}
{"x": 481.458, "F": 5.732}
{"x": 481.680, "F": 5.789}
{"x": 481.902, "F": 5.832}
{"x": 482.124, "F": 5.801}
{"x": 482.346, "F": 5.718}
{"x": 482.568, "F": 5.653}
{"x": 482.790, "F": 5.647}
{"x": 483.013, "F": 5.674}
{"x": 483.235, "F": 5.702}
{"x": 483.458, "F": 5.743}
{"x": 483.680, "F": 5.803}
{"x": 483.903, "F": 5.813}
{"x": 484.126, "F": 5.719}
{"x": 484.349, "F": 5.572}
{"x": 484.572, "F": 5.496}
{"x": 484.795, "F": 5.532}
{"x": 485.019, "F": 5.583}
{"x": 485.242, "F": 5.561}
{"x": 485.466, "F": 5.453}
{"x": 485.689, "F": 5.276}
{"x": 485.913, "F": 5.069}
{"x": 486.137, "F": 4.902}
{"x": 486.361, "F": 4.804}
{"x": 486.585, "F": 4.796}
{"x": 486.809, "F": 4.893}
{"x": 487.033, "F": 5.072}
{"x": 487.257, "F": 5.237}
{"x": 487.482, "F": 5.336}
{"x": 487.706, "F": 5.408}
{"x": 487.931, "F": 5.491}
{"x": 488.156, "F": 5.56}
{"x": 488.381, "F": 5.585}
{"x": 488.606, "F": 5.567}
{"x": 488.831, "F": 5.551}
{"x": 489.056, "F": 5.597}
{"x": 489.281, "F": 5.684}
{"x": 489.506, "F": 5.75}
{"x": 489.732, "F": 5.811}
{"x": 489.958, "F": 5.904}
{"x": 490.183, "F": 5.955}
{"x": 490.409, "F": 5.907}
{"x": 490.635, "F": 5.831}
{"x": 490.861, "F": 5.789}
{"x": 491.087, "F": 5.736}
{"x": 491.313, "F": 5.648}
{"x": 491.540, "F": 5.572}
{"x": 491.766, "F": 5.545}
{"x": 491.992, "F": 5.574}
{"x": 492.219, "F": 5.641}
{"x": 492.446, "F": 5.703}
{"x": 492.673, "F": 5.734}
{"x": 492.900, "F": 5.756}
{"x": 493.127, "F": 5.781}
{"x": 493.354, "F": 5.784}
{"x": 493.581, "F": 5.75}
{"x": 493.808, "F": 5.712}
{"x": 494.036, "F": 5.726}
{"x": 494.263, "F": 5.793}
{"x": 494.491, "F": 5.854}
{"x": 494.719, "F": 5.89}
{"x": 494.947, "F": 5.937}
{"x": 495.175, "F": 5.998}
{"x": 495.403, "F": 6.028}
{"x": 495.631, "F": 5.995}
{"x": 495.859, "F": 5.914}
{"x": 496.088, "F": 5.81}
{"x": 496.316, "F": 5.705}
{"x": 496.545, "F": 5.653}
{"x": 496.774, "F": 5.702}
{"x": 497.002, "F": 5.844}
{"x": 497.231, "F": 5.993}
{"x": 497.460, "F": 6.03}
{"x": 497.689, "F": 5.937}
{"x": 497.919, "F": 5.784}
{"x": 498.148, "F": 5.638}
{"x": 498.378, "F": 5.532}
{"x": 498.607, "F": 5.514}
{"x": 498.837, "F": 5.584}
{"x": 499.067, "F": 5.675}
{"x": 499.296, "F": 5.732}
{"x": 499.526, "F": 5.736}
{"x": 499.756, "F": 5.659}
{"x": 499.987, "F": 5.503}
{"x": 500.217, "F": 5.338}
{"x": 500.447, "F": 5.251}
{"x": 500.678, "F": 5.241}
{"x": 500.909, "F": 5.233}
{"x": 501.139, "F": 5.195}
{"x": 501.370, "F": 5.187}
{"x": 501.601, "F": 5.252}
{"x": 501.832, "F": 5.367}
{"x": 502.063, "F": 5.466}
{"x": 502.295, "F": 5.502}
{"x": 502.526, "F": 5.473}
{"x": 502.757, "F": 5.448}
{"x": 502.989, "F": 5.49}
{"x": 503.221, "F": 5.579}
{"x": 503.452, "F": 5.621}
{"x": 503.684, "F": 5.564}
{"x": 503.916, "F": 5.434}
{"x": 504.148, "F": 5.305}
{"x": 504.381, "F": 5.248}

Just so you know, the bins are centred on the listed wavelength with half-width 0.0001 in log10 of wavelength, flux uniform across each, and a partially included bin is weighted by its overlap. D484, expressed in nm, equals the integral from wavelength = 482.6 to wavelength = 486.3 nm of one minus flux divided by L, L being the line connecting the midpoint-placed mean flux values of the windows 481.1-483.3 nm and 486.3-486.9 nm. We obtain -0.18 nm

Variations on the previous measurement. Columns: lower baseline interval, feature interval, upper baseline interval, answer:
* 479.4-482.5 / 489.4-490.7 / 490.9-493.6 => -0.04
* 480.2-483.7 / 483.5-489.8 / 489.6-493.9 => 0.36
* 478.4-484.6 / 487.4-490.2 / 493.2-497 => 0.08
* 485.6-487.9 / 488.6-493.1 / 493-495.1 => -0.19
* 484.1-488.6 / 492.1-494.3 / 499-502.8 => -0.15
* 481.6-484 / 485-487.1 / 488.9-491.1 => 0.23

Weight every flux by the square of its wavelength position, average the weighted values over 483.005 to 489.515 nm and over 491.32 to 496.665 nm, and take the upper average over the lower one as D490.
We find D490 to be 1.1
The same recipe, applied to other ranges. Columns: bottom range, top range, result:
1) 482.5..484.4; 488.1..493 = 1.03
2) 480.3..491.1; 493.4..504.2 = 1.06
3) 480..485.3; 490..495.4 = 1.05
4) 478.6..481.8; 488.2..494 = 1.04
